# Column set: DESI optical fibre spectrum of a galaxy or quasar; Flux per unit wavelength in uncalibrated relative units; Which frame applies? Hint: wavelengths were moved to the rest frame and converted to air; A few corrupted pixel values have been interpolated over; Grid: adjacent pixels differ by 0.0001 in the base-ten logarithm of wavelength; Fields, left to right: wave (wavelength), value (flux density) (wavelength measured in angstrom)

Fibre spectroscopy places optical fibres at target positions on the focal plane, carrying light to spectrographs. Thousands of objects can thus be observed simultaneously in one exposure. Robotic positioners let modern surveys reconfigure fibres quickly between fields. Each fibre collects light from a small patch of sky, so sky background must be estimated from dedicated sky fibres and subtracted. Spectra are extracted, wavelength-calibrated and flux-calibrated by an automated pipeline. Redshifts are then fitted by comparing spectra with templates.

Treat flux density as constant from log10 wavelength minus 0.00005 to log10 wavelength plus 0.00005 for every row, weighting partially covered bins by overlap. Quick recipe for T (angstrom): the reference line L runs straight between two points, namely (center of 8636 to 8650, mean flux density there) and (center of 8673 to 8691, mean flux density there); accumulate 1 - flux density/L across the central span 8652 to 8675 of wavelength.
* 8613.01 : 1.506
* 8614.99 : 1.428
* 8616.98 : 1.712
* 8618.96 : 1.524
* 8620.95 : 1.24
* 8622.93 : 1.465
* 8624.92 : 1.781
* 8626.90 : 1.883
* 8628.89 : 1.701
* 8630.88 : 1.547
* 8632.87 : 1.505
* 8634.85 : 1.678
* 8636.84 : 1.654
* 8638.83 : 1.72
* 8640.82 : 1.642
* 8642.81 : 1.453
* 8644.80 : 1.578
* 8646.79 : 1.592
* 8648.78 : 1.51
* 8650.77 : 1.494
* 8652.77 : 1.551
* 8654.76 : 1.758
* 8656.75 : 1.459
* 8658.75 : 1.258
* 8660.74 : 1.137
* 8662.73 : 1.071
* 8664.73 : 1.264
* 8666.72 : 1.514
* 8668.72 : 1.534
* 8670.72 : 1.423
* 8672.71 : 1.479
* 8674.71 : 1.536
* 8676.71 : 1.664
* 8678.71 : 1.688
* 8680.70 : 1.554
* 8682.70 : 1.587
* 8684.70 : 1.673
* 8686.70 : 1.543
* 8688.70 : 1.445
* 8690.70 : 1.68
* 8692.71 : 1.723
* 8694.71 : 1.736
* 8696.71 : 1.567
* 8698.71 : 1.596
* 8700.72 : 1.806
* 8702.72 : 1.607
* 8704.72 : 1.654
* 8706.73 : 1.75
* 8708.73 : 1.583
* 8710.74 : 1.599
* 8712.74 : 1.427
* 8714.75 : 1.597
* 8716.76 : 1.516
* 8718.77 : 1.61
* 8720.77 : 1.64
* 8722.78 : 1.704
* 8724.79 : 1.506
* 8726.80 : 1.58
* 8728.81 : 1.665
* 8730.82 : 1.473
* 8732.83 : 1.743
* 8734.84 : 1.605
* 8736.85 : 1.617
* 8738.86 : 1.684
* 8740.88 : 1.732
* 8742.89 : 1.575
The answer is 2.6 angstrom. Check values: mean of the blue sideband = 1.59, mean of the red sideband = 1.59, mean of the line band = 1.41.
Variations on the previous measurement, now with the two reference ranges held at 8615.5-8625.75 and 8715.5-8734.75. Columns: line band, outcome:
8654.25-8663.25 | 1.3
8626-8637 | -0.8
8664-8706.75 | -0.3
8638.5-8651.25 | -0.1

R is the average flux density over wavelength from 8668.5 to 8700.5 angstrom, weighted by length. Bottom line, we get 1.6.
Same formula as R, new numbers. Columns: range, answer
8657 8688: 1.46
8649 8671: 1.41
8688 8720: 1.62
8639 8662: 1.5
